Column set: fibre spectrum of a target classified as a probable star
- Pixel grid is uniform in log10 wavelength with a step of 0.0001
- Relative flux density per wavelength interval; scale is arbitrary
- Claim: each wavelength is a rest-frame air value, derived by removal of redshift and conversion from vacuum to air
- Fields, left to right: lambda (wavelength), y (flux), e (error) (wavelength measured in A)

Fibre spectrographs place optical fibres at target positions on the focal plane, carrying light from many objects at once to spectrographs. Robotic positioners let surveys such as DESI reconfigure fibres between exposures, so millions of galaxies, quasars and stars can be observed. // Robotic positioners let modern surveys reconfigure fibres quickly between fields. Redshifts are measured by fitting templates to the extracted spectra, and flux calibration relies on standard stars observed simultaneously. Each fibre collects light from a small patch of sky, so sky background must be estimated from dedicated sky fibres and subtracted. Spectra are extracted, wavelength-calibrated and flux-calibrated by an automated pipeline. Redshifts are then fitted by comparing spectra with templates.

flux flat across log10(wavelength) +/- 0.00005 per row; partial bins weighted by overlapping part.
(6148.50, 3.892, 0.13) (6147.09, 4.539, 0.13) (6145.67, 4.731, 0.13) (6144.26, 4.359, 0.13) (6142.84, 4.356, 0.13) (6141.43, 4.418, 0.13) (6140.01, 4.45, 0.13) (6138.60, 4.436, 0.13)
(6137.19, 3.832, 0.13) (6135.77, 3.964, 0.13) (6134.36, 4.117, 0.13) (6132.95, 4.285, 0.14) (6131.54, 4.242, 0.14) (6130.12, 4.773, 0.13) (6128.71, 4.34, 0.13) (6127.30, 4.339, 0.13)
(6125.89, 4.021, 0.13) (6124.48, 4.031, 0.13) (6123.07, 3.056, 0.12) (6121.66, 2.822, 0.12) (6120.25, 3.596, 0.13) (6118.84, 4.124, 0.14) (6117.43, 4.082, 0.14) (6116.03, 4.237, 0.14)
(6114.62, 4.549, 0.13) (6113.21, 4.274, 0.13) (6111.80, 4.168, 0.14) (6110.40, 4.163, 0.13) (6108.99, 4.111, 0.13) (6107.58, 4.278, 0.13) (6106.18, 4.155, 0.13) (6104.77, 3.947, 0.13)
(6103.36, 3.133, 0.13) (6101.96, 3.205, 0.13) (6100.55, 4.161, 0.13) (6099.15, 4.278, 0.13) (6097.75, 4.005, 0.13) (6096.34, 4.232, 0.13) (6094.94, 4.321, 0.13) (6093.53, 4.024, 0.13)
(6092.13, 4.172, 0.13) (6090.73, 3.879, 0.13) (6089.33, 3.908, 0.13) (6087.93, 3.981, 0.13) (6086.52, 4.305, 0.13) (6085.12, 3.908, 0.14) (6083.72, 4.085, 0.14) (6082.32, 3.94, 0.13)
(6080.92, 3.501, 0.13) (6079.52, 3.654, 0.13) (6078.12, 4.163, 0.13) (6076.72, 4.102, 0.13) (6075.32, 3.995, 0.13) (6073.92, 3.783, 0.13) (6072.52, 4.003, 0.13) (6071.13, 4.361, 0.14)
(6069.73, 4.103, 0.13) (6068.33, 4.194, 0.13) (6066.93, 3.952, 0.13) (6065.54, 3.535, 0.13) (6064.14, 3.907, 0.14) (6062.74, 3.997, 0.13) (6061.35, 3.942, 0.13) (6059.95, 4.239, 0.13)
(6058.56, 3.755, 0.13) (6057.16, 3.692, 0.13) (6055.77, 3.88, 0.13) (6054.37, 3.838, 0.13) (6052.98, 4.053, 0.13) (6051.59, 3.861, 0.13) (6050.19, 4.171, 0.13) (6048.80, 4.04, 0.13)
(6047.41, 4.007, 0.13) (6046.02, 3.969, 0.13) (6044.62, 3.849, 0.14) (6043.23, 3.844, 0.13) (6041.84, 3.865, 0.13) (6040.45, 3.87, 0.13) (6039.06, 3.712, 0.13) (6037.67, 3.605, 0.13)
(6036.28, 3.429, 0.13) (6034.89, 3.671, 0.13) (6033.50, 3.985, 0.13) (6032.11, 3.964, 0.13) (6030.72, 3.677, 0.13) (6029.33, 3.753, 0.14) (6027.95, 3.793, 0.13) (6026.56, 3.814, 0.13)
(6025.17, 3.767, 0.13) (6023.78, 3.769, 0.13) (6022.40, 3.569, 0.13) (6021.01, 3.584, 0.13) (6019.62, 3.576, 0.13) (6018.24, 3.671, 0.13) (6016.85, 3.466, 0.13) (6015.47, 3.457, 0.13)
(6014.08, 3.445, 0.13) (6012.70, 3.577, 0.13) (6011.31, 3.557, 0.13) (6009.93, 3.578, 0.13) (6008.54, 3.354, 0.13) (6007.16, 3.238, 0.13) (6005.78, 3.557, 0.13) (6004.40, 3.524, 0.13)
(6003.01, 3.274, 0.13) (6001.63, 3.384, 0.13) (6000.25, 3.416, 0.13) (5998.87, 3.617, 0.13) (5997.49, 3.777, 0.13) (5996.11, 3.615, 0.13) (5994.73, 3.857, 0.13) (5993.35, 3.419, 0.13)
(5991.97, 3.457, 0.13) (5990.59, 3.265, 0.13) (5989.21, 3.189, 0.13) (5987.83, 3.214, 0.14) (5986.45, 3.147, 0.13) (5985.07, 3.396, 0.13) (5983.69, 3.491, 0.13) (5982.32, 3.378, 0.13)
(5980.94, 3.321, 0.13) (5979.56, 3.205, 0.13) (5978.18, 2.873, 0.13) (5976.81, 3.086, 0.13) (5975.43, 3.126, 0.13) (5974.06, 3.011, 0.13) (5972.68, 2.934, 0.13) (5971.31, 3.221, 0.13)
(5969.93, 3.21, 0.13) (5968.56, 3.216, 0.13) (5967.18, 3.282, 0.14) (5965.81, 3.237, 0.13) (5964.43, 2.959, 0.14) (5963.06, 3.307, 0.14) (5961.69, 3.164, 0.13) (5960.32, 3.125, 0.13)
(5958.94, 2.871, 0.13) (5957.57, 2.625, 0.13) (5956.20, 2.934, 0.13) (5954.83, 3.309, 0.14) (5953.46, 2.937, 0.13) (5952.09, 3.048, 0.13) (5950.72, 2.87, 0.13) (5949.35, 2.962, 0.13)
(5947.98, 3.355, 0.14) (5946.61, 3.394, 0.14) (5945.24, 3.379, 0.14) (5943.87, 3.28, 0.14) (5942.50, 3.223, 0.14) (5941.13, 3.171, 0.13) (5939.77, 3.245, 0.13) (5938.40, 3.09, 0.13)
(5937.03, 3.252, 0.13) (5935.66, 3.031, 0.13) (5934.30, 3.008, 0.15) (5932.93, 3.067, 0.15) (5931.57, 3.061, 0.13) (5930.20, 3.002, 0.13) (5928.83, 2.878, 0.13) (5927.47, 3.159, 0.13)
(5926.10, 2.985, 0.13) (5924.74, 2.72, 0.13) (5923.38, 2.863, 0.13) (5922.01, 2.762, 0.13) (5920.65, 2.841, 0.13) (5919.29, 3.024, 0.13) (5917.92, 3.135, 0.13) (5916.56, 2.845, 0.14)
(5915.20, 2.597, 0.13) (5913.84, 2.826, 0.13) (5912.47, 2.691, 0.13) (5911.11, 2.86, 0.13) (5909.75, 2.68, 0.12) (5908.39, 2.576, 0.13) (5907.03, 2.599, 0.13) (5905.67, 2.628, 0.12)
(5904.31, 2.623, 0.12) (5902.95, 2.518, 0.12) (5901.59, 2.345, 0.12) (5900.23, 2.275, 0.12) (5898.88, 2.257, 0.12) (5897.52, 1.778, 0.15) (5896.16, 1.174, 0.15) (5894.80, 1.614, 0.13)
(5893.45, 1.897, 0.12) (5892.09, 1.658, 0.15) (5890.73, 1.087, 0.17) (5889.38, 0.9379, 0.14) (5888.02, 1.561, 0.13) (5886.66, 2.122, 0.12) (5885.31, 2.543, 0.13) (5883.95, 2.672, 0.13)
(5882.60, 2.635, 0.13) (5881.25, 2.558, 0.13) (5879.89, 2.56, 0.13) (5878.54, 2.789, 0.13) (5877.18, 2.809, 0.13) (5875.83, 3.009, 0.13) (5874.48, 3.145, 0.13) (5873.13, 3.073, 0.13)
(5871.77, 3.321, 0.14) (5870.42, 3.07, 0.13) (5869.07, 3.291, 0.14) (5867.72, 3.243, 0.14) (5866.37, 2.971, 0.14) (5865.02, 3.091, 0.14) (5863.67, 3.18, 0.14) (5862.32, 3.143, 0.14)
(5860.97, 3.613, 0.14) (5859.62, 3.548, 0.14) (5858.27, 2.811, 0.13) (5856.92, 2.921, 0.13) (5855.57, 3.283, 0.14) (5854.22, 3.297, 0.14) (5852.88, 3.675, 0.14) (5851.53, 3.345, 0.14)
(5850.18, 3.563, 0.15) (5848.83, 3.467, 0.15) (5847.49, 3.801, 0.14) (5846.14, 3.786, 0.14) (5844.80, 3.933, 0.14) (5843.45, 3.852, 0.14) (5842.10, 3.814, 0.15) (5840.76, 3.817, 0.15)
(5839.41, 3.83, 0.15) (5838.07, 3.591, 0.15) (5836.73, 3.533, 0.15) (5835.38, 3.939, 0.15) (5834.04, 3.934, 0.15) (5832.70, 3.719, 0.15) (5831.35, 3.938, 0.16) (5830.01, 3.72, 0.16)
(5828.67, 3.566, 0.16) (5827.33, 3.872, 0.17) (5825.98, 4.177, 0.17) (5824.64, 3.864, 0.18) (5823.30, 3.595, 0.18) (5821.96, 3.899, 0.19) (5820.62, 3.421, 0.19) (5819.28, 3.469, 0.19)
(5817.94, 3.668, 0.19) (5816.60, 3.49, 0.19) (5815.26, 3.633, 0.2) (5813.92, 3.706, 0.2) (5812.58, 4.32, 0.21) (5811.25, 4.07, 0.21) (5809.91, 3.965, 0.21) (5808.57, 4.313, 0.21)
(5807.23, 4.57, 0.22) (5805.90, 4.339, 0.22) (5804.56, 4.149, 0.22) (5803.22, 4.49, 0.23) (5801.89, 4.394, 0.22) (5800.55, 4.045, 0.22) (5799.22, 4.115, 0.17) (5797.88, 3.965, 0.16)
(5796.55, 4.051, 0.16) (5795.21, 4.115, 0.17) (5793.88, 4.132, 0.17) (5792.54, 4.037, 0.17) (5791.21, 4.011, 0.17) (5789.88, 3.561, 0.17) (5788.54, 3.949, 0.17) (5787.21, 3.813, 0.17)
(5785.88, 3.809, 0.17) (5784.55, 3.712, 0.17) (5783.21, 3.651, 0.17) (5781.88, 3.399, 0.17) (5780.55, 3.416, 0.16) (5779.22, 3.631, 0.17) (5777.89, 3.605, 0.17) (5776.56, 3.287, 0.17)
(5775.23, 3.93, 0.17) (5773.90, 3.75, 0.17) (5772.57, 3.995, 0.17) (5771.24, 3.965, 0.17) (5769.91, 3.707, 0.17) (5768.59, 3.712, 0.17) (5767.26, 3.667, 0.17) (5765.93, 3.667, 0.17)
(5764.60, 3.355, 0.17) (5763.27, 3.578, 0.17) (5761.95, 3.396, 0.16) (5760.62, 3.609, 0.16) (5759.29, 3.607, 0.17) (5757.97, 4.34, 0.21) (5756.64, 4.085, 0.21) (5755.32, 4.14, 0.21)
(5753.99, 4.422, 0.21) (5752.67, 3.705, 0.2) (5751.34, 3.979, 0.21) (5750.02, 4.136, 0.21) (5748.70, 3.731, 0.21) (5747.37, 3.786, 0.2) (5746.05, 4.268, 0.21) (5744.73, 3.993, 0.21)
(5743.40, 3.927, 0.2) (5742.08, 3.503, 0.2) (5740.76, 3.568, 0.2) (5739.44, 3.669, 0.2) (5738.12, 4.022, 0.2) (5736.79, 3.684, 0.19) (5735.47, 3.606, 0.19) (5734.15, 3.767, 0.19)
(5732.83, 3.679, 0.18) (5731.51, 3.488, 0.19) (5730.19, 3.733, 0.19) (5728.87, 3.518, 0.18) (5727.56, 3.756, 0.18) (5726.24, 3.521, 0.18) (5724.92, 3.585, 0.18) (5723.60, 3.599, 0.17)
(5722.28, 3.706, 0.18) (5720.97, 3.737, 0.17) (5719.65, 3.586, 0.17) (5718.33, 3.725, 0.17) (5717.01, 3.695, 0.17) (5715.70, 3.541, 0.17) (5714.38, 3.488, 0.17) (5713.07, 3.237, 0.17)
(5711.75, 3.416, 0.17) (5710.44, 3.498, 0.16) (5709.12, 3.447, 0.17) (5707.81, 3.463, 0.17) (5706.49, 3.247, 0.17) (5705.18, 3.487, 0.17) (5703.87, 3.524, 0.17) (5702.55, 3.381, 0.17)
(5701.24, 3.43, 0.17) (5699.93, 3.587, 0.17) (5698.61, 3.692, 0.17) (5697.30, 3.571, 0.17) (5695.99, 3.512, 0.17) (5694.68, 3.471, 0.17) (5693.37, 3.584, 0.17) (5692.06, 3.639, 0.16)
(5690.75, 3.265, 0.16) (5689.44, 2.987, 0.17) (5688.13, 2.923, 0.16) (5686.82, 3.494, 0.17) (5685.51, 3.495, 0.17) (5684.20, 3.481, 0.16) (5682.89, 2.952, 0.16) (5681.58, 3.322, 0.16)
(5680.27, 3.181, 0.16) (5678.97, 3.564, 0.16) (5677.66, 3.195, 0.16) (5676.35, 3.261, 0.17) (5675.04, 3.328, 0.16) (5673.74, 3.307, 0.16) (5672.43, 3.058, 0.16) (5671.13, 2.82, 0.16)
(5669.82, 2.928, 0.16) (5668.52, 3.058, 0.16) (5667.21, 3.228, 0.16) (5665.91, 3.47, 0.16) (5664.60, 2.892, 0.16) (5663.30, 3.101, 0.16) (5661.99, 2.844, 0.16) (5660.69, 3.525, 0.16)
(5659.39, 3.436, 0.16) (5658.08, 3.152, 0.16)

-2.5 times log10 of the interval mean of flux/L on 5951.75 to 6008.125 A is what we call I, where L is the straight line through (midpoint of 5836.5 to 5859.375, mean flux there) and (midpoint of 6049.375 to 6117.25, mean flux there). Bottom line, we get 0.17 mag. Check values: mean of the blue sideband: 3.55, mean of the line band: 3.25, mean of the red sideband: 4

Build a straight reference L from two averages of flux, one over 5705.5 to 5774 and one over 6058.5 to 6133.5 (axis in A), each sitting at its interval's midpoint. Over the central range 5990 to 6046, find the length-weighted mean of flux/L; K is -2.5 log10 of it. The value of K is 0.093 mag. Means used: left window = 3.71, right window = 4.01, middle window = 3.62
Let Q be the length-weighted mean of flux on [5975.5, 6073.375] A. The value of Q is 3.66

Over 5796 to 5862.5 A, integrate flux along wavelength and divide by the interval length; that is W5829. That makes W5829 3.78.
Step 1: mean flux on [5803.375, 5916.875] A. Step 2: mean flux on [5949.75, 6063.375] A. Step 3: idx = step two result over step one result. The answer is 1.1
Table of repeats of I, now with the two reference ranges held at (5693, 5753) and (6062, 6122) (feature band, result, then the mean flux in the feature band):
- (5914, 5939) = 0.28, 2.96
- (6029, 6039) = 0.06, 3.72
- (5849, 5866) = 0.15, 3.29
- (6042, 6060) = 0.01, 3.93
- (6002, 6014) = 0.13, 3.45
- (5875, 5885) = 0.36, 2.72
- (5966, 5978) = 0.23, 3.13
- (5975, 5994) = 0.19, 3.26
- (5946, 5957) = 0.24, 3.1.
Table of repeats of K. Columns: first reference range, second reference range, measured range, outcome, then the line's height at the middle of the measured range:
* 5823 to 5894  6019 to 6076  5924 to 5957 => 0.12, 3.47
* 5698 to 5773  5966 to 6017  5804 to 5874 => -0.02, 3.55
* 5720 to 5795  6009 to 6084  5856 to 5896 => 0.39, 3.79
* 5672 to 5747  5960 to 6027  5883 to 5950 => 0.28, 3.42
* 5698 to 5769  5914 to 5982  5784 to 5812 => -0.17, 3.49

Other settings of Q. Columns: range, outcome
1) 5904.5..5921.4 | 2.77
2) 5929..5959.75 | 3.09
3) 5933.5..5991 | 3.15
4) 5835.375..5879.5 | 3.37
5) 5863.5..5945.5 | 2.69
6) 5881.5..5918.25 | 2.26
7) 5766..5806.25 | 3.87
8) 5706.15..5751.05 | 3.66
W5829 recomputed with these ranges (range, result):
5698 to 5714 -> 3.45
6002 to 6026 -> 3.53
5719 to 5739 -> 3.67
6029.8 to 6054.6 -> 3.86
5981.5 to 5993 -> 3.32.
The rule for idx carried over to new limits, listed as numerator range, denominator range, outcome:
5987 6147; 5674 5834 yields 1.05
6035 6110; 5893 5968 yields 1.38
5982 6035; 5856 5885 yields 1.17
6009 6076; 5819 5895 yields 1.20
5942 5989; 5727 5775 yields 0.83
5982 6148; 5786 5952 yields 1.20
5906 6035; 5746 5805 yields 0.84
